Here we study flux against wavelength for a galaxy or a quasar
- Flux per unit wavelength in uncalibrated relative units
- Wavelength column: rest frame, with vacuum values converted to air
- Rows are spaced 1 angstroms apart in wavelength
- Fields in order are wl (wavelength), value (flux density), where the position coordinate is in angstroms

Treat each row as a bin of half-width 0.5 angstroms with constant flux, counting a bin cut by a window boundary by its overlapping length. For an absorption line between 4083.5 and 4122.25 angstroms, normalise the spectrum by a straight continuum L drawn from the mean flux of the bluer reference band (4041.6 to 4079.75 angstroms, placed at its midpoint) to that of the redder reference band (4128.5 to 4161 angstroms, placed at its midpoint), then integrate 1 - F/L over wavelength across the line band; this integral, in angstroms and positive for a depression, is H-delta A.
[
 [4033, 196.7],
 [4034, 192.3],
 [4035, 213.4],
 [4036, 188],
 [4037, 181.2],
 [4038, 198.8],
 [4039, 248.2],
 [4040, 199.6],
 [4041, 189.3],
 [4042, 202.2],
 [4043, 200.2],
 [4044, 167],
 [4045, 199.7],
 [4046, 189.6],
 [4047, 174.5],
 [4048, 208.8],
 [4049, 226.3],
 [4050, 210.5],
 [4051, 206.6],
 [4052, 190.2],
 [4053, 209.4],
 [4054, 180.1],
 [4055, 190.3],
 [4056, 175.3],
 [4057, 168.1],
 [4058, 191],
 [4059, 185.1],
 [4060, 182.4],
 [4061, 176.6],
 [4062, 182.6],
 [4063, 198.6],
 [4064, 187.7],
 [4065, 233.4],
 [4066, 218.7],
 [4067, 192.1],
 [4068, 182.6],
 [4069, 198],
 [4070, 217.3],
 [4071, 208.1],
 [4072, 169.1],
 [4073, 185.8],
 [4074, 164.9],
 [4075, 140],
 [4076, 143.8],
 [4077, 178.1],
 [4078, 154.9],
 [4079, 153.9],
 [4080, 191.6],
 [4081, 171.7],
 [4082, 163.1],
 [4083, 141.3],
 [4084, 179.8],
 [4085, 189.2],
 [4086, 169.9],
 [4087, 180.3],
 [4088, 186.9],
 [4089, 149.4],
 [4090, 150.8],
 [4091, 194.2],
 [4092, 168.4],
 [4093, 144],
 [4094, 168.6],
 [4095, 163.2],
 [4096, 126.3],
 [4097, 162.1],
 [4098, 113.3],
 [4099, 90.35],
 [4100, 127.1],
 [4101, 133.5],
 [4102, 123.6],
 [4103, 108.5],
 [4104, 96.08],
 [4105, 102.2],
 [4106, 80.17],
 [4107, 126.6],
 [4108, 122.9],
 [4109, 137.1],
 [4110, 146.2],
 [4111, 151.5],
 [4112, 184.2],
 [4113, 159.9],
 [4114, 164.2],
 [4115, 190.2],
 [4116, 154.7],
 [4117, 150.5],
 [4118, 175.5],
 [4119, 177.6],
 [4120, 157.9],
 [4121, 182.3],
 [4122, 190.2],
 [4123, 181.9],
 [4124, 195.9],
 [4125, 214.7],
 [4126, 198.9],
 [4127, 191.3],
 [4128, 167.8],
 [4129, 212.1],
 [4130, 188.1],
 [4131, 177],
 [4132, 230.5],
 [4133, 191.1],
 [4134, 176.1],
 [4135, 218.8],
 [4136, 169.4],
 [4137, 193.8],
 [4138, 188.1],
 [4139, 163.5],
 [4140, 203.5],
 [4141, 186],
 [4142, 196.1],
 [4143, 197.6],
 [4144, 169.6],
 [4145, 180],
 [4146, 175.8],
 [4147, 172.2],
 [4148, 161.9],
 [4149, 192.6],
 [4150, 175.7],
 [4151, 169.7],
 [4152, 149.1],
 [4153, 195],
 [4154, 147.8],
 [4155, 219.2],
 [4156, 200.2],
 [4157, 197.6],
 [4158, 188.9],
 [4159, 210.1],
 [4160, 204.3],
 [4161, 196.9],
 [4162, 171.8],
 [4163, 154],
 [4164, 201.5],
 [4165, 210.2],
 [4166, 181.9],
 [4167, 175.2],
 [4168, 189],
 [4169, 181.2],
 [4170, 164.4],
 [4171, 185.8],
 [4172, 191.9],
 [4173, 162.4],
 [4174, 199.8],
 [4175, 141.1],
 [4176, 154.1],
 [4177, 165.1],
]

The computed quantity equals 7.7 angstroms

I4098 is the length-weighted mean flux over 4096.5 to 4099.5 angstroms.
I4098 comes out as 122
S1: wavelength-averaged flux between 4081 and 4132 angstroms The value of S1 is 159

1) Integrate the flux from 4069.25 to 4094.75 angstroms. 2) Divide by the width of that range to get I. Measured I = 171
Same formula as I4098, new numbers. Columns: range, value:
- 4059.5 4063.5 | 185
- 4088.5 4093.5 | 161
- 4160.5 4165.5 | 187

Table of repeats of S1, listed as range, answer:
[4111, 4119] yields 168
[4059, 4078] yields 186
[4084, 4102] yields 154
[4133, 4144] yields 188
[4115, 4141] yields 186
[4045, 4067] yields 195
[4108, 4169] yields 182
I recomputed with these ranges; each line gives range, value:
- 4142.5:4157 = 180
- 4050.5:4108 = 166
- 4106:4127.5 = 167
